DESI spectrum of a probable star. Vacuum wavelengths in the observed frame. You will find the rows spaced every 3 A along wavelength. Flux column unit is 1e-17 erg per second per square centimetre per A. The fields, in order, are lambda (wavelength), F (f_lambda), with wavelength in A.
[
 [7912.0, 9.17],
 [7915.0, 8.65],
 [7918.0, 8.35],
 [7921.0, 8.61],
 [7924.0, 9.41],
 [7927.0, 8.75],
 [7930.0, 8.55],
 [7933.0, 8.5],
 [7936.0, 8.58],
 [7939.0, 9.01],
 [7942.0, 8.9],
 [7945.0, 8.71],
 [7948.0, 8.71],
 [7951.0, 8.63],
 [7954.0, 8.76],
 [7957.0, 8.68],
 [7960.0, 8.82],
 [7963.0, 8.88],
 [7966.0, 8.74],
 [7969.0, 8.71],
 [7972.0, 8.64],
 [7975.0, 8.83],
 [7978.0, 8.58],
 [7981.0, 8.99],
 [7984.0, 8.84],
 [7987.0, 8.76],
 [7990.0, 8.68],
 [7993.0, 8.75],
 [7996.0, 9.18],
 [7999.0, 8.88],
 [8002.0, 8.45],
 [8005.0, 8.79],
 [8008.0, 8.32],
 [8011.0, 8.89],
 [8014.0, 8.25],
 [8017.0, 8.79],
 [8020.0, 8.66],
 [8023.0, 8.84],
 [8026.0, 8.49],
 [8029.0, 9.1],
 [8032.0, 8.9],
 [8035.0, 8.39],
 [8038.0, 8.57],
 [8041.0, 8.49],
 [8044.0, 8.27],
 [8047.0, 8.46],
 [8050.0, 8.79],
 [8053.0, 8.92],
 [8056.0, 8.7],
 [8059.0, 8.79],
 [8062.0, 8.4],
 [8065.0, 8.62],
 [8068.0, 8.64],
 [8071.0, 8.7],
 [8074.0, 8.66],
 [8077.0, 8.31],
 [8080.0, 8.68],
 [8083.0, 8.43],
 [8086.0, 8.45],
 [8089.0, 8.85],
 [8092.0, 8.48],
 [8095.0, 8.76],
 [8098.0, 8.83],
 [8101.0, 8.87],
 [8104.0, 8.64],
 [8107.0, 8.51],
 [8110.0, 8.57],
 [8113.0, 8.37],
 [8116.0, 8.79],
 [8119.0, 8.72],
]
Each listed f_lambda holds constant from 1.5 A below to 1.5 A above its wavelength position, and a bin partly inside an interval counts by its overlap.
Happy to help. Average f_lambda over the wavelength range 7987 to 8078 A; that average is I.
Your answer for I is 8.66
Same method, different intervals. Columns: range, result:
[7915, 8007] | 8.75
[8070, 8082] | 8.58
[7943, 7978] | 8.73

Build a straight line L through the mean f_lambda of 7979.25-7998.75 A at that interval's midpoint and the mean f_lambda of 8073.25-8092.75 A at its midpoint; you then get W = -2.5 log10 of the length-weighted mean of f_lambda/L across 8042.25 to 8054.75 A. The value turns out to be 0.01 mag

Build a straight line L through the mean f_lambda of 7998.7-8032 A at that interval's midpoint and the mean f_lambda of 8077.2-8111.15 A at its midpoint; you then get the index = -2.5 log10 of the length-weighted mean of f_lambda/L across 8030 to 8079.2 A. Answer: 0.01 mag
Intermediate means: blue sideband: 8.68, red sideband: 8.63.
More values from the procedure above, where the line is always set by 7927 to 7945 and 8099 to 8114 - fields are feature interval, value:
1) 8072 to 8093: 0.01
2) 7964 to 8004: -0.01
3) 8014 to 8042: 0.00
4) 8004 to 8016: 0.01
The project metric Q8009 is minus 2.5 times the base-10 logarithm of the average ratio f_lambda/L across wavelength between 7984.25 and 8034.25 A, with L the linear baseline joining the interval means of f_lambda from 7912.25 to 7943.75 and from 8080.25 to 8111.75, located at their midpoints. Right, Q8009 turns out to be 0.00 mag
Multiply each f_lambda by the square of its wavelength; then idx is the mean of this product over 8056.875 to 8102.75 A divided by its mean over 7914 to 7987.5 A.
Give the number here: 1.02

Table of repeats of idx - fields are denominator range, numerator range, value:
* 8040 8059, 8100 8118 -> 1.01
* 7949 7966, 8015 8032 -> 1.02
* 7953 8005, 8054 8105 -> 1.01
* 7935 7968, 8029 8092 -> 1.01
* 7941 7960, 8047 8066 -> 1.02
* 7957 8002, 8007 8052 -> 0.99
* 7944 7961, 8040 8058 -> 1.01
